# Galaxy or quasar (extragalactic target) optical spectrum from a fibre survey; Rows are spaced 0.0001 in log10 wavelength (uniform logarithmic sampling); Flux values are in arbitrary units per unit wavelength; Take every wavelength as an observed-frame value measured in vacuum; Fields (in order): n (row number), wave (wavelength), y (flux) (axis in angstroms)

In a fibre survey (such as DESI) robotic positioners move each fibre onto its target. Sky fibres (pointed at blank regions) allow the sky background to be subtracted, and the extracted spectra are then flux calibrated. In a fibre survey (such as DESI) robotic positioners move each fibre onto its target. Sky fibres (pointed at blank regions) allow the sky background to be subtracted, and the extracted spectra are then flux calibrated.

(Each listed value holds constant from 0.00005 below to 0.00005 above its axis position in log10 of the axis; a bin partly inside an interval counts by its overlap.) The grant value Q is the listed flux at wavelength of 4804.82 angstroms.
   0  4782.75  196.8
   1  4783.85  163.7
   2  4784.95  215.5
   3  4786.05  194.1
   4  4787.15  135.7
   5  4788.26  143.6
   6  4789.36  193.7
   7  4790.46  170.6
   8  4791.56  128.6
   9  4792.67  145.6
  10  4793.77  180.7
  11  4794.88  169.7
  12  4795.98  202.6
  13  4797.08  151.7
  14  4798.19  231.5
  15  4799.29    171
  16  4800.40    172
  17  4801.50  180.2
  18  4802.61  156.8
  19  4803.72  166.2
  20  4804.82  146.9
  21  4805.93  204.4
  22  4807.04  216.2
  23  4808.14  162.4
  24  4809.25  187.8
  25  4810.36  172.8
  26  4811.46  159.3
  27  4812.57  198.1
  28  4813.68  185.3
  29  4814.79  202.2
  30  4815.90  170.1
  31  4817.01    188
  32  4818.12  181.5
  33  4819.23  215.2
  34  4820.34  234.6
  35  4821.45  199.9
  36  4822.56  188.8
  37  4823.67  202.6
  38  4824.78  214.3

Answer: 146.9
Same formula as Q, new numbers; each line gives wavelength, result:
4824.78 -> 214.3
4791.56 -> 128.6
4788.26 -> 143.6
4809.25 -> 187.8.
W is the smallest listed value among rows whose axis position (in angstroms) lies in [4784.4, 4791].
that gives 135.7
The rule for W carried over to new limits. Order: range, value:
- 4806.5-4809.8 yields 162.4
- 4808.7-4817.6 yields 159.3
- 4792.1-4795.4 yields 145.6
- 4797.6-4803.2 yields 156.8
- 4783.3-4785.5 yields 163.7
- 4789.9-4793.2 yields 128.6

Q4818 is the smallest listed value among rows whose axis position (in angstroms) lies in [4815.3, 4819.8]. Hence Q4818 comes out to 170.1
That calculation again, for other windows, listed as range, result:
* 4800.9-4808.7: 146.9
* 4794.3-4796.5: 169.7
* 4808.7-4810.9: 172.8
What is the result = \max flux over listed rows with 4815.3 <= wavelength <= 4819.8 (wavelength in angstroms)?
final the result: 215.2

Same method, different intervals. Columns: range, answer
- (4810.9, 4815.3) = 202.2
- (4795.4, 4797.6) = 202.6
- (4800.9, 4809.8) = 216.2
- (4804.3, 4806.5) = 204.4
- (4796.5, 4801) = 231.5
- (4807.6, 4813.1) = 198.1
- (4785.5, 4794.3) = 194.1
